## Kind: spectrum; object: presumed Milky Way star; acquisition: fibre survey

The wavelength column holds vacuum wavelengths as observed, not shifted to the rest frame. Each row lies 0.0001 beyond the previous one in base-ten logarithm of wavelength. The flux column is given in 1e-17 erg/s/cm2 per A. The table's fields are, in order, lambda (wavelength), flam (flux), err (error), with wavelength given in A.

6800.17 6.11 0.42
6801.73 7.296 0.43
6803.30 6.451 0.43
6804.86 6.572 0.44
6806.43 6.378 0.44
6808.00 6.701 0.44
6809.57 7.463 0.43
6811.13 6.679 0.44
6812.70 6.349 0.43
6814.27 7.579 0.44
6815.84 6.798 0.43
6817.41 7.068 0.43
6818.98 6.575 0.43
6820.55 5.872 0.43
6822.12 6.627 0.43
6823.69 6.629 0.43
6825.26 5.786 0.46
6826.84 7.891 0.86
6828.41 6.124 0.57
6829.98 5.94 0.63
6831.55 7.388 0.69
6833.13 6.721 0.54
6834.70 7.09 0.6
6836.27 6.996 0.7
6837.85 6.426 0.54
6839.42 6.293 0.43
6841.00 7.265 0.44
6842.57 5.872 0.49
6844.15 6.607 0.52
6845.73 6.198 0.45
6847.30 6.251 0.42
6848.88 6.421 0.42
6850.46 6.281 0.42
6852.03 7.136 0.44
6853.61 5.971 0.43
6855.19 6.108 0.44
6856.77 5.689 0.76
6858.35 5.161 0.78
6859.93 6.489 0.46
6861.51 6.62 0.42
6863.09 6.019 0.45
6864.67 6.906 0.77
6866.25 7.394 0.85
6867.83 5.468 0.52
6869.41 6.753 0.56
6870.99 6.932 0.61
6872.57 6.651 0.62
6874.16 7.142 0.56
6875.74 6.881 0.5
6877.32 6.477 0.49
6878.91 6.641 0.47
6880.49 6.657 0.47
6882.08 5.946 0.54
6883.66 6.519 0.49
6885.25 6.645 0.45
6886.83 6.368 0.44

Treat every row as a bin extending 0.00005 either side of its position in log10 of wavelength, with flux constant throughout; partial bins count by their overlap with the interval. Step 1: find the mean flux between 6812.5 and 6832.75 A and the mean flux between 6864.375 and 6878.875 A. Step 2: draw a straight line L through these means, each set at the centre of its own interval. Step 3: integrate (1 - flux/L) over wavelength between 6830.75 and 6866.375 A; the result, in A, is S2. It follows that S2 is 1.2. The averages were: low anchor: 6.67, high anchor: 6.72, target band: 6.47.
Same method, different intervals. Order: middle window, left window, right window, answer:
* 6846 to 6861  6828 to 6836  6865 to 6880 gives 1.2 A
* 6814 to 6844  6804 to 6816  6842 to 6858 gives -0.6 A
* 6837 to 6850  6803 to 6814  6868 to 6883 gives 0.5 A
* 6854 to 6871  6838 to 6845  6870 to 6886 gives 0.8 A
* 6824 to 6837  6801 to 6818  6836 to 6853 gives -0.2 A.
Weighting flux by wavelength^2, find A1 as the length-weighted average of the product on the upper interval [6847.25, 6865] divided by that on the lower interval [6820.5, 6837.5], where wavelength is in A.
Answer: 0.94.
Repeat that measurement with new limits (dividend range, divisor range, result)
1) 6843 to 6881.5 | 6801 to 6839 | 0.97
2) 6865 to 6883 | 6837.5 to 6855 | 1.04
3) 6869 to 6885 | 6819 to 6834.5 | 1.03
